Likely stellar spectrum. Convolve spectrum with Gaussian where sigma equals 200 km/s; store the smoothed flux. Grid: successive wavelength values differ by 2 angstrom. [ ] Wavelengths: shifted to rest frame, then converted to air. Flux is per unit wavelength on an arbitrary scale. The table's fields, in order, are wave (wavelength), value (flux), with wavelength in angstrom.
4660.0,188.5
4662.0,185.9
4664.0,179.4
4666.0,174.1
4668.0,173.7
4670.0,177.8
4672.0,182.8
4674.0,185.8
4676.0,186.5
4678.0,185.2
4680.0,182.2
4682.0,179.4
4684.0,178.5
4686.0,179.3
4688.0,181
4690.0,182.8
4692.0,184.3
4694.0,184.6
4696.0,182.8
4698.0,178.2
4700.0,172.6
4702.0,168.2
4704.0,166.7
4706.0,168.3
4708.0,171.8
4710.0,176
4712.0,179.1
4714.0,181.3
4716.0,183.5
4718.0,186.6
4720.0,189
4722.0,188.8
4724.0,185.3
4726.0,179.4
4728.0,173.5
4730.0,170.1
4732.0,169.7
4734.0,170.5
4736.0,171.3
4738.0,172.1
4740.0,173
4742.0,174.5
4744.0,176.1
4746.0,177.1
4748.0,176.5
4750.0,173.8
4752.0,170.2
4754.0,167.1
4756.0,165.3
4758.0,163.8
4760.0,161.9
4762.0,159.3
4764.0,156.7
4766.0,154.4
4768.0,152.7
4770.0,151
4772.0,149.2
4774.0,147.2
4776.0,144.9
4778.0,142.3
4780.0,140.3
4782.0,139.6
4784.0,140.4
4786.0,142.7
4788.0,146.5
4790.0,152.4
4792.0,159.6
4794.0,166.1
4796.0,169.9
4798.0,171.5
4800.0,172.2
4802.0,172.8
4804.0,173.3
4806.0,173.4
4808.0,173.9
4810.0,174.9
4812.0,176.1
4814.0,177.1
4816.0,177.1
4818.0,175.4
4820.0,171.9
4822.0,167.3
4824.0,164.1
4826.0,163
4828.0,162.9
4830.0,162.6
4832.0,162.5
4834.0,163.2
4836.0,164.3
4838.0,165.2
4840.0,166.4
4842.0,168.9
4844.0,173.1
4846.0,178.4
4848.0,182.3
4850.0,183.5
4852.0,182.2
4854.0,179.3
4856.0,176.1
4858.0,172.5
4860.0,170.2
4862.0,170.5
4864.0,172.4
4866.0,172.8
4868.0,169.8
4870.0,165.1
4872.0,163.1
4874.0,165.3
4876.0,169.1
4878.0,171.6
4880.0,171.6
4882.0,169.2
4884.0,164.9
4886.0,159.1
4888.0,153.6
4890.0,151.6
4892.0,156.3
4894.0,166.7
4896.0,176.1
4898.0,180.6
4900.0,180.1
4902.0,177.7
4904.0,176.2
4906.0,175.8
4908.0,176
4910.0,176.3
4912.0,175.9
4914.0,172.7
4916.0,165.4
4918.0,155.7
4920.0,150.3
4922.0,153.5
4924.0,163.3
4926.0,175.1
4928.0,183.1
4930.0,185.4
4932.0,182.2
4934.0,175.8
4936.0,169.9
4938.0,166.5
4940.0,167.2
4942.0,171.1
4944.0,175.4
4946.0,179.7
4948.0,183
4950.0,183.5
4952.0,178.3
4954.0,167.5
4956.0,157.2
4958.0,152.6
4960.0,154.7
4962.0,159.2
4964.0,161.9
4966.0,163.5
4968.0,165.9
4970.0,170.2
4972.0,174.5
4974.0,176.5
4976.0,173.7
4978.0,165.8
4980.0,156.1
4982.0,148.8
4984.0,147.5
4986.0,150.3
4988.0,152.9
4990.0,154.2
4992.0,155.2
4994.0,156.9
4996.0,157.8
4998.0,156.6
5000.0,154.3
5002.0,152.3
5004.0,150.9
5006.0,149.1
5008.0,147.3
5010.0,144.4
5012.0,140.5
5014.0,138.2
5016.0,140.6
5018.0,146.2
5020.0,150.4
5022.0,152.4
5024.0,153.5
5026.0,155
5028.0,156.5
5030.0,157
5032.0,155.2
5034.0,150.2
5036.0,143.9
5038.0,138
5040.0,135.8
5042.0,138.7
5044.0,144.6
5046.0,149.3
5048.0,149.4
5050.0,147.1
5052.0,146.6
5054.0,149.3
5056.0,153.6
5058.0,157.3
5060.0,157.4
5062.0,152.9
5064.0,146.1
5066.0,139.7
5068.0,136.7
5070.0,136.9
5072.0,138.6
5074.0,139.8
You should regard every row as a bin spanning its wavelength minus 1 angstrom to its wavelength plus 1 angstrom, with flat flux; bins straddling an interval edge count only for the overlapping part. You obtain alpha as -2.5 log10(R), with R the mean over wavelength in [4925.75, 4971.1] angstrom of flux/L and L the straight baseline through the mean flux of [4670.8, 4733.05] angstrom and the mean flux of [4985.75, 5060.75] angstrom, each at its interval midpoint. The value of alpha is -0.09 mag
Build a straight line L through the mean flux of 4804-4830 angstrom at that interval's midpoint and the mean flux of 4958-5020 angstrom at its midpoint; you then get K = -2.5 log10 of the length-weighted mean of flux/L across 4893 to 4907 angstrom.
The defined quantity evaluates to -0.08 mag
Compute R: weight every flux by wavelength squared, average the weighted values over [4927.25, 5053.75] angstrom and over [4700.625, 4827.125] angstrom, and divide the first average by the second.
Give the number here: 1.04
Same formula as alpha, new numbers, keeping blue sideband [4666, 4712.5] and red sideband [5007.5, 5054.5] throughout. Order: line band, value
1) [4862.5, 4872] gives -0.047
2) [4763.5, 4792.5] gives 0.155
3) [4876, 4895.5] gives -0.020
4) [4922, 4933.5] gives -0.125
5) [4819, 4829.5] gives 0.003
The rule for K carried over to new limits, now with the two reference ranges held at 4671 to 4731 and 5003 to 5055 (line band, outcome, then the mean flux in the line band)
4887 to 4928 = -0.06 mag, 168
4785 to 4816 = 0.02 mag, 167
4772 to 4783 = 0.20 mag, 143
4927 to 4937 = -0.14 mag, 179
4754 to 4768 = 0.09 mag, 160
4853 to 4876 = -0.05 mag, 171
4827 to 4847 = 0.00 mag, 167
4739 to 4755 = 0.01 mag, 174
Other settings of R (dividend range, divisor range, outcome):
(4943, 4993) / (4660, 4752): 1.03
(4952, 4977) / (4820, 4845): 1.05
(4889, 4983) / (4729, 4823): 1.10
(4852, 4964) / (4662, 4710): 1.04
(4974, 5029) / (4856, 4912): 0.94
